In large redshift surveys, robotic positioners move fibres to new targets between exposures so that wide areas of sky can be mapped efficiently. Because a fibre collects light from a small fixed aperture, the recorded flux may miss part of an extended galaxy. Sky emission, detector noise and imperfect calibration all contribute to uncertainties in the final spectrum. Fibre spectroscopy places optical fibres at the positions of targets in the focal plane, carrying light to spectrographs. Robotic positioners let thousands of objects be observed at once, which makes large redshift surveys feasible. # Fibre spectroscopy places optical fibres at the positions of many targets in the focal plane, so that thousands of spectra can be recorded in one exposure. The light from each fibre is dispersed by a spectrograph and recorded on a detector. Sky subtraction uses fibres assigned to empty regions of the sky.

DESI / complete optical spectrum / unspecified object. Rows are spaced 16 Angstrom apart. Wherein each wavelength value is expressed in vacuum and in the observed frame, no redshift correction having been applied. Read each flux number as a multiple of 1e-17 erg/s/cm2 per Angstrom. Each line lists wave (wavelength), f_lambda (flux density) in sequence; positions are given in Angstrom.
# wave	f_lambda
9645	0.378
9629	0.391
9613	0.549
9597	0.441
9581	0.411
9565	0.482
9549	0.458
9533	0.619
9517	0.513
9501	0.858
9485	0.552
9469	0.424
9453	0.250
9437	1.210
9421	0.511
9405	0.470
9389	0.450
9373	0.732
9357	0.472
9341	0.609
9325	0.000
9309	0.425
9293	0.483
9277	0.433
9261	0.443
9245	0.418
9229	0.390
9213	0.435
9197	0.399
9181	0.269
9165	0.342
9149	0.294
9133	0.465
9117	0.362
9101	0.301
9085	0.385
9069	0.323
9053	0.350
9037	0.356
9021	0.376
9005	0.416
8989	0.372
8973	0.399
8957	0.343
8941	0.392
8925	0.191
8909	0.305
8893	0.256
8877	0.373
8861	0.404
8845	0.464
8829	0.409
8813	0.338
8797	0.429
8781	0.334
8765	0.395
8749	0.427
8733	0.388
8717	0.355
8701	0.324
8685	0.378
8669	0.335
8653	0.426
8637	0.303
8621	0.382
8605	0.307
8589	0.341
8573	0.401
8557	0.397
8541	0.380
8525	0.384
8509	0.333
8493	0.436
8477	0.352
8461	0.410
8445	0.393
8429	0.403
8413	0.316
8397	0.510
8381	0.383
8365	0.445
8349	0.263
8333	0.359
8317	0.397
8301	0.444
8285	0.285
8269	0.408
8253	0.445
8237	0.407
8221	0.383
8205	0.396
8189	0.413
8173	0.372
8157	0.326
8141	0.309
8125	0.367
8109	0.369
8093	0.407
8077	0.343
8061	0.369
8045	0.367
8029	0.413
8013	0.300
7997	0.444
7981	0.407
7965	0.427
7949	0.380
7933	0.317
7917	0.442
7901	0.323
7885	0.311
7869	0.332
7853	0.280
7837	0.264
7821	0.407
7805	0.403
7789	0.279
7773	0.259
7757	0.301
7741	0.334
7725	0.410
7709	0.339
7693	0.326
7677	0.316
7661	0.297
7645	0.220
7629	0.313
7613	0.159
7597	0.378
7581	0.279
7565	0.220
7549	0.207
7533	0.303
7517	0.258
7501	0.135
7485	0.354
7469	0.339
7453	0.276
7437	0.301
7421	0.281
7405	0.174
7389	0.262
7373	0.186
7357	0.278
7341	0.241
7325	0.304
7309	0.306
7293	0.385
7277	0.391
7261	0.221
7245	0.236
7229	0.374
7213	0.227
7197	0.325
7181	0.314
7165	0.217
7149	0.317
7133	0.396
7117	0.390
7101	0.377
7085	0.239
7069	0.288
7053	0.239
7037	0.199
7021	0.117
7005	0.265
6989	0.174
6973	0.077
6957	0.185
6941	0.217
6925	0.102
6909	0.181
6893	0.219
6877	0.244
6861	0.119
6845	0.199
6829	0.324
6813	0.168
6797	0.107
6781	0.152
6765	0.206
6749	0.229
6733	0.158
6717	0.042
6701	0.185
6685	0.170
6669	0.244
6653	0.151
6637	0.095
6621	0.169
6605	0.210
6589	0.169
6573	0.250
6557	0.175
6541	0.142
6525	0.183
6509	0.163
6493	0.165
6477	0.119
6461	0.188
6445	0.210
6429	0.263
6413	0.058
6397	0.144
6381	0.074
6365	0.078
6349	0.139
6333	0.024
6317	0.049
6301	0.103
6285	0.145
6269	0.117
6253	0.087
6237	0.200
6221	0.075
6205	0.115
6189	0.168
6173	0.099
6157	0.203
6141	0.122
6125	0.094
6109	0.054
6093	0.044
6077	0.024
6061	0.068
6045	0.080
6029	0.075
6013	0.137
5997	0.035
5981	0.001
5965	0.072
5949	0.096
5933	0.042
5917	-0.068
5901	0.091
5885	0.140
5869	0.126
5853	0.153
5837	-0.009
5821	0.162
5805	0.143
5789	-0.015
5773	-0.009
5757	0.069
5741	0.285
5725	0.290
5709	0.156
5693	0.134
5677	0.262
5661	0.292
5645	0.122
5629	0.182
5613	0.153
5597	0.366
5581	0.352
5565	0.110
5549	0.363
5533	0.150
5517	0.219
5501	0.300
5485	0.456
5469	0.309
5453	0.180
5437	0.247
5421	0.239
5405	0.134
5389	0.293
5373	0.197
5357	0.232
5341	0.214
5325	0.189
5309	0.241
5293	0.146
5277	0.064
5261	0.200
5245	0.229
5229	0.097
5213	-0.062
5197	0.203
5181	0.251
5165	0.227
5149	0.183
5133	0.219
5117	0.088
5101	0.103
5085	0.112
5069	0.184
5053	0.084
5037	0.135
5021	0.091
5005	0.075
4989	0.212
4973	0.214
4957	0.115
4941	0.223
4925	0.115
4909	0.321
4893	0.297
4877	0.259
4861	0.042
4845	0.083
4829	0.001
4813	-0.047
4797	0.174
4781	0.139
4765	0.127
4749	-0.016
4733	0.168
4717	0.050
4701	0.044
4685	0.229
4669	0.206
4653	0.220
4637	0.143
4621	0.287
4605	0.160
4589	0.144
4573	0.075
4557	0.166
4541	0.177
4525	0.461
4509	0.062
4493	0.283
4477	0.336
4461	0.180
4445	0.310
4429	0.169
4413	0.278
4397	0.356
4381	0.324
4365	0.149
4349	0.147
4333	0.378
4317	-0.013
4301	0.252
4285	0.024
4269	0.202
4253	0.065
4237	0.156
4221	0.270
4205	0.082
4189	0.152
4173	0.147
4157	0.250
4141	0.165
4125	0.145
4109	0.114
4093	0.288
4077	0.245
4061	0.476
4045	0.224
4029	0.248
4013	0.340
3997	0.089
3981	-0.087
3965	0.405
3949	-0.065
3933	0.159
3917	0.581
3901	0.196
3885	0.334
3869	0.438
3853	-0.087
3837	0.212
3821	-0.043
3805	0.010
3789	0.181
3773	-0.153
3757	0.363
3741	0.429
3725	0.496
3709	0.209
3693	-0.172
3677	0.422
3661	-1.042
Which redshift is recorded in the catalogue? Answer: 0.77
